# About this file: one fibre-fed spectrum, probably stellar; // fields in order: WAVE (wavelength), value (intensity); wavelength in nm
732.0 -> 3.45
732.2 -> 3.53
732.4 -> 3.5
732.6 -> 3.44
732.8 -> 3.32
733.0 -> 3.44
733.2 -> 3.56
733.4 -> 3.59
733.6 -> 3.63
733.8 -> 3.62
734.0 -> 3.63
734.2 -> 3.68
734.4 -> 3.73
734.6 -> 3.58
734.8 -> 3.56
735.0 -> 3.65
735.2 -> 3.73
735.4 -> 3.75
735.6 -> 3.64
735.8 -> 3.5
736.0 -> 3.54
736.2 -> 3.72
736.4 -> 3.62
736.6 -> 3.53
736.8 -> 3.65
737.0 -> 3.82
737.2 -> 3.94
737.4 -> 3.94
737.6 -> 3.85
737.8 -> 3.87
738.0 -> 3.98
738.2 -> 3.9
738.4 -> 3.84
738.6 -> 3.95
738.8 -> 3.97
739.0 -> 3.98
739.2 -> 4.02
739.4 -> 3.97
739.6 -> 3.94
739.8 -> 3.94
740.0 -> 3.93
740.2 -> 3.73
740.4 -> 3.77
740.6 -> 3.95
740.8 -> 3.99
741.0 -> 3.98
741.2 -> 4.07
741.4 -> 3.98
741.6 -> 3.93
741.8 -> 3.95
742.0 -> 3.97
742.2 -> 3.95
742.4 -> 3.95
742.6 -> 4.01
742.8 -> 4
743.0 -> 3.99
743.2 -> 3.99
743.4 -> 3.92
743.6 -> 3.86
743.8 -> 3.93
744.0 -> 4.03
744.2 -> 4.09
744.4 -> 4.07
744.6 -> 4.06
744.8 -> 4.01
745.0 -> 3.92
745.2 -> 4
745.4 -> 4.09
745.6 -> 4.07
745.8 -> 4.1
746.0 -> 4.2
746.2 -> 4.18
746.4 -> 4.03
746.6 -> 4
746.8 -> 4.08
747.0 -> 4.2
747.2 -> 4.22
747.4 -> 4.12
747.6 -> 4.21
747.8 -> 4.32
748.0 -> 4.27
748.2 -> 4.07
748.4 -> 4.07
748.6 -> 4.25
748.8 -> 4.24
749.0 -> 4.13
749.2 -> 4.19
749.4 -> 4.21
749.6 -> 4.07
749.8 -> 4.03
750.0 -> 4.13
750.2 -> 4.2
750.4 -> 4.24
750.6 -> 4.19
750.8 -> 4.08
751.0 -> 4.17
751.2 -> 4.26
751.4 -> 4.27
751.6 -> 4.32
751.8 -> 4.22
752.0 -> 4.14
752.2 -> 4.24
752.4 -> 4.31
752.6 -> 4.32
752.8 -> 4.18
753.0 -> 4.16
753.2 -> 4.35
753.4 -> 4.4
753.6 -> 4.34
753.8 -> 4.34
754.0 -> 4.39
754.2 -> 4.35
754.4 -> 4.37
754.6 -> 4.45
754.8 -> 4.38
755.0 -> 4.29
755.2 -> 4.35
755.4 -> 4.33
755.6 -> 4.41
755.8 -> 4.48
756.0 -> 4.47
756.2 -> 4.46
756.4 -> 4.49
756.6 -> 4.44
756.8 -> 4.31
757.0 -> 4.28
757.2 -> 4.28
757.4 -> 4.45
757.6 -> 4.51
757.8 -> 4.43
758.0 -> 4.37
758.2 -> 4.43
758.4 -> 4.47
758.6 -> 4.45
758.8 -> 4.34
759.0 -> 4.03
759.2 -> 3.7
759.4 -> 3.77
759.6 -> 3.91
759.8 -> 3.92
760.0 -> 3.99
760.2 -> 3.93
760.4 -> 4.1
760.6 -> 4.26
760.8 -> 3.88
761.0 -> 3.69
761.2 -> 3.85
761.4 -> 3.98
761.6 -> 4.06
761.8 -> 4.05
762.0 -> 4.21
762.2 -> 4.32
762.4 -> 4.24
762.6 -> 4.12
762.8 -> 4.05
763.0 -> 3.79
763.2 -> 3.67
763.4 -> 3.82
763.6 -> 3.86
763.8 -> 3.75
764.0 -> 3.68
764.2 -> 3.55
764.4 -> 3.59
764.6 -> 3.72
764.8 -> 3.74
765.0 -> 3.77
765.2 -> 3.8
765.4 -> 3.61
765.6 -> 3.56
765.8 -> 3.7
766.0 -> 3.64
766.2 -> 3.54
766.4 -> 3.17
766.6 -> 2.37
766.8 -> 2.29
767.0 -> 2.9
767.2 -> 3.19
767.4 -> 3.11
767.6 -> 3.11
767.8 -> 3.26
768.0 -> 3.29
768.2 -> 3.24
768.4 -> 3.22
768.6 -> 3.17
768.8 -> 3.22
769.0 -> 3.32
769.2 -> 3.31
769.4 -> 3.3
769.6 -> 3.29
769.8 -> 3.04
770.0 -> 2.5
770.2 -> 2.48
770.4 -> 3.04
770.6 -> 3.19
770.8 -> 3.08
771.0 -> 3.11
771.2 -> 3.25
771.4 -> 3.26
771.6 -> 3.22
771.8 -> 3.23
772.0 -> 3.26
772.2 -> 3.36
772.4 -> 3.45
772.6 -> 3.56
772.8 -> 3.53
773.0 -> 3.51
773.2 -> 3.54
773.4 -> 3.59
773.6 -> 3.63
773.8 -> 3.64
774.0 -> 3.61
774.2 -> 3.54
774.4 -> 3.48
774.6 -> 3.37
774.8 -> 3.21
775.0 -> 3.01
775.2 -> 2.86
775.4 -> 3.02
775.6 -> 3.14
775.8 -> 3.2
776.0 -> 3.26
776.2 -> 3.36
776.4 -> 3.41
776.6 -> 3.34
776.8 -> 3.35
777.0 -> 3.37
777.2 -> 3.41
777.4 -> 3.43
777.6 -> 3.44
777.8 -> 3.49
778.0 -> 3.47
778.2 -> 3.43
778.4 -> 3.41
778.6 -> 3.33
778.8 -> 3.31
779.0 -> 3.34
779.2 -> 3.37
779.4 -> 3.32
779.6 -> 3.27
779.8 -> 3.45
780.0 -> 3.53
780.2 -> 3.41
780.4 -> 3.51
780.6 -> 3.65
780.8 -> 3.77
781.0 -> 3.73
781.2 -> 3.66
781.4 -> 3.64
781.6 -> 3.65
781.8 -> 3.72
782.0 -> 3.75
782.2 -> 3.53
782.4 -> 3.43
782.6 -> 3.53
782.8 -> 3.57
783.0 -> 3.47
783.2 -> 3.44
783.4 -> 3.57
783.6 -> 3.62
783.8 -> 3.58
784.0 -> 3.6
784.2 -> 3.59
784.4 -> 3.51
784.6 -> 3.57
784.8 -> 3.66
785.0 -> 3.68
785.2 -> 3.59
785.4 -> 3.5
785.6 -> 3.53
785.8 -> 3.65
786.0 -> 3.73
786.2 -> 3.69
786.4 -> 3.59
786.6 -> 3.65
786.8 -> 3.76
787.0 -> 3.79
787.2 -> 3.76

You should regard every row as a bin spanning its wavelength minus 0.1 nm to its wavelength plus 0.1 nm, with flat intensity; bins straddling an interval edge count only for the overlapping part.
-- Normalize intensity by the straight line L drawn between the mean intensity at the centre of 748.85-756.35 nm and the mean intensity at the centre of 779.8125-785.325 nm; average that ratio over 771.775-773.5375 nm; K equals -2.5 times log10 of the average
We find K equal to 0.11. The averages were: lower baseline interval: 4.28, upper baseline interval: 3.59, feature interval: 3.46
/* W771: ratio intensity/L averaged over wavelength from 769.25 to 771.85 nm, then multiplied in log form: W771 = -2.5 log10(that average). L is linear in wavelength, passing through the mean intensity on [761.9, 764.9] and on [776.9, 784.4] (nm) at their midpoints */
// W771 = 0.21 mag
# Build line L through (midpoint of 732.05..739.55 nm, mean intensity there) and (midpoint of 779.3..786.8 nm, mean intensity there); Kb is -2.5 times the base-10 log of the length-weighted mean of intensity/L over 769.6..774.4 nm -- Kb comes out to 0.10 mag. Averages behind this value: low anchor 3.71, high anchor 3.58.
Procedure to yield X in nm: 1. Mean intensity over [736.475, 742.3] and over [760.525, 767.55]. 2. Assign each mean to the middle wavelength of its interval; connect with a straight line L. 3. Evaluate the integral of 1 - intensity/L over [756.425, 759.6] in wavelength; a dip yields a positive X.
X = -0.47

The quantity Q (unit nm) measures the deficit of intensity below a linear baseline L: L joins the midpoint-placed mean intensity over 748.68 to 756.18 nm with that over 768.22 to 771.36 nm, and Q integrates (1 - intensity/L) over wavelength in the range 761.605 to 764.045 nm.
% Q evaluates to -0.271 nm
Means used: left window 4.27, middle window 3.97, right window 3.11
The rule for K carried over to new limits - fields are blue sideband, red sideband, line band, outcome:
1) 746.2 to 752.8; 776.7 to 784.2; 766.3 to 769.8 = 0.21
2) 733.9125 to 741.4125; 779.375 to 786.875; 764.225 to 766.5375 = 0.02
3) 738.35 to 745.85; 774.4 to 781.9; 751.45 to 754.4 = -0.13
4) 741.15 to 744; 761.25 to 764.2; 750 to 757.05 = -0.09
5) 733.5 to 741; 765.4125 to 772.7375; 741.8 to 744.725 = -0.09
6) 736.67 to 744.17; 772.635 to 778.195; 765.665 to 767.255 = 0.14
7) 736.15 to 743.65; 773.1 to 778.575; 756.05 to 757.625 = -0.20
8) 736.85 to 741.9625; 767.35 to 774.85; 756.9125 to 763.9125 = -0.17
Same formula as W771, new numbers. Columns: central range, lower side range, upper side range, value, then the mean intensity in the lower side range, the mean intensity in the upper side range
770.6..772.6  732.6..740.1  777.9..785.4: 0.10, 3.74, 3.53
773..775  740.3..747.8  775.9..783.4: 0.02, 4.03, 3.48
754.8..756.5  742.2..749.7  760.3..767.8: -0.14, 4.08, 3.66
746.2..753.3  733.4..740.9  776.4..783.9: -0.13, 3.78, 3.49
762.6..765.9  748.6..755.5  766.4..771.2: -0.11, 4.25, 3.05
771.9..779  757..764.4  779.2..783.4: 0.10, 4.05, 3.55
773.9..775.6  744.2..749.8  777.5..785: 0.12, 4.12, 3.52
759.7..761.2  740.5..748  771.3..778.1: -0.08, 4.04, 3.37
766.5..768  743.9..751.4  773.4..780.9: 0.24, 4.13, 3.38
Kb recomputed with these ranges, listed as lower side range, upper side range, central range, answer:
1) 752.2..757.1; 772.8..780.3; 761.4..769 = 0.099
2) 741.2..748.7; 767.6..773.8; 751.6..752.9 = -0.111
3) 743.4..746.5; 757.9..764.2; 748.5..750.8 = -0.036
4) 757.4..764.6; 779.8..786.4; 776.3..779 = 0.093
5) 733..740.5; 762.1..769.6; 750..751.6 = -0.161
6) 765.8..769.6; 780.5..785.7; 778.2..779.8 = 0.043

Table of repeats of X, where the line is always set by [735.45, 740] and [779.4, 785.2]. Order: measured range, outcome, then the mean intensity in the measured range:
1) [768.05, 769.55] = 0.16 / 3.26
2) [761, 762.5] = -0.16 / 4.07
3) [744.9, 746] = -0.08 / 4.05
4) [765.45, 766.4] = 0.03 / 3.56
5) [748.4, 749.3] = -0.10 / 4.19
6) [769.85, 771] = 0.24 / 2.89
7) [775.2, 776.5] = 0.15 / 3.2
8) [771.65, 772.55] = 0.07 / 3.33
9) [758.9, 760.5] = -0.09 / 3.92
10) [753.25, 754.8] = -0.27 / 4.38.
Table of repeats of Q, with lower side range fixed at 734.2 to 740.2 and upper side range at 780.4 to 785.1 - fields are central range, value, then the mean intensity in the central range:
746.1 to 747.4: -0.127 nm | 4.12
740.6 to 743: -0.131 nm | 3.98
